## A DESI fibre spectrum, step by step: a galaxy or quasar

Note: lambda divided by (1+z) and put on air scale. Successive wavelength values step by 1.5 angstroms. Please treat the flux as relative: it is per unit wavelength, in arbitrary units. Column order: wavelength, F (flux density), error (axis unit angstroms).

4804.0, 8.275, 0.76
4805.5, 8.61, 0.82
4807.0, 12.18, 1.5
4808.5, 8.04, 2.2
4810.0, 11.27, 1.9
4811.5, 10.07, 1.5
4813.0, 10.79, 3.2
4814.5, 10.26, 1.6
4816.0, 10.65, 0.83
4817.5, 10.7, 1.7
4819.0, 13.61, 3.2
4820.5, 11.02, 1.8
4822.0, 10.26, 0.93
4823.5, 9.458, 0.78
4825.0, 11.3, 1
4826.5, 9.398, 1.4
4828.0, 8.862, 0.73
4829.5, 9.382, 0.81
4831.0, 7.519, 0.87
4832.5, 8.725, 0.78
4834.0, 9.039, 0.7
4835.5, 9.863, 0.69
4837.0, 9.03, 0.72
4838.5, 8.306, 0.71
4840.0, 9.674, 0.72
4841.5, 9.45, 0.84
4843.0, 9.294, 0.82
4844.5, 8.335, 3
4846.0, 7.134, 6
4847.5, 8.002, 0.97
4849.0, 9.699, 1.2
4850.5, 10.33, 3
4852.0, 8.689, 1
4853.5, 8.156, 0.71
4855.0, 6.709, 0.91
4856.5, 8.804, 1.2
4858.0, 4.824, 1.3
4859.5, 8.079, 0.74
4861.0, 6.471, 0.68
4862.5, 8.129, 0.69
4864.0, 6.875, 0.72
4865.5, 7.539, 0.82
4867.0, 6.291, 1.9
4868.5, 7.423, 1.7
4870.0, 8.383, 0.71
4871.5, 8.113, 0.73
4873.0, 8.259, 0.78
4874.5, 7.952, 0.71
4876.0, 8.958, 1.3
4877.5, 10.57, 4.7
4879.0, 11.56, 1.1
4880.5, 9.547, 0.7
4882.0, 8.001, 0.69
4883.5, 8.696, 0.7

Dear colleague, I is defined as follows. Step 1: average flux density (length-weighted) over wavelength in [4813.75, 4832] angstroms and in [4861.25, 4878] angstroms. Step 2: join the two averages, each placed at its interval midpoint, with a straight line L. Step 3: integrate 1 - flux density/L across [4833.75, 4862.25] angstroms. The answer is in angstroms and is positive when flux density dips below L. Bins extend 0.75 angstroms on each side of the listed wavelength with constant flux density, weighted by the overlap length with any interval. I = 1.9 angstroms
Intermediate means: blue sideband 10.2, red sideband 7.96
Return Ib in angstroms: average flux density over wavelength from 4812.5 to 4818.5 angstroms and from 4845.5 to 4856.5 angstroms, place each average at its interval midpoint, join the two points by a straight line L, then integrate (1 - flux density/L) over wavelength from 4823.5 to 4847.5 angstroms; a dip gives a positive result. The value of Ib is 1.1 angstroms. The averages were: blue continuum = 10.7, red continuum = 8.45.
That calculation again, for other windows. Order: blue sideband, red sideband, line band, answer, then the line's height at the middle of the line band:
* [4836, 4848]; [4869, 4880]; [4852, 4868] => 3.0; 8.91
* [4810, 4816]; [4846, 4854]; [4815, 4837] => 0.0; 9.93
